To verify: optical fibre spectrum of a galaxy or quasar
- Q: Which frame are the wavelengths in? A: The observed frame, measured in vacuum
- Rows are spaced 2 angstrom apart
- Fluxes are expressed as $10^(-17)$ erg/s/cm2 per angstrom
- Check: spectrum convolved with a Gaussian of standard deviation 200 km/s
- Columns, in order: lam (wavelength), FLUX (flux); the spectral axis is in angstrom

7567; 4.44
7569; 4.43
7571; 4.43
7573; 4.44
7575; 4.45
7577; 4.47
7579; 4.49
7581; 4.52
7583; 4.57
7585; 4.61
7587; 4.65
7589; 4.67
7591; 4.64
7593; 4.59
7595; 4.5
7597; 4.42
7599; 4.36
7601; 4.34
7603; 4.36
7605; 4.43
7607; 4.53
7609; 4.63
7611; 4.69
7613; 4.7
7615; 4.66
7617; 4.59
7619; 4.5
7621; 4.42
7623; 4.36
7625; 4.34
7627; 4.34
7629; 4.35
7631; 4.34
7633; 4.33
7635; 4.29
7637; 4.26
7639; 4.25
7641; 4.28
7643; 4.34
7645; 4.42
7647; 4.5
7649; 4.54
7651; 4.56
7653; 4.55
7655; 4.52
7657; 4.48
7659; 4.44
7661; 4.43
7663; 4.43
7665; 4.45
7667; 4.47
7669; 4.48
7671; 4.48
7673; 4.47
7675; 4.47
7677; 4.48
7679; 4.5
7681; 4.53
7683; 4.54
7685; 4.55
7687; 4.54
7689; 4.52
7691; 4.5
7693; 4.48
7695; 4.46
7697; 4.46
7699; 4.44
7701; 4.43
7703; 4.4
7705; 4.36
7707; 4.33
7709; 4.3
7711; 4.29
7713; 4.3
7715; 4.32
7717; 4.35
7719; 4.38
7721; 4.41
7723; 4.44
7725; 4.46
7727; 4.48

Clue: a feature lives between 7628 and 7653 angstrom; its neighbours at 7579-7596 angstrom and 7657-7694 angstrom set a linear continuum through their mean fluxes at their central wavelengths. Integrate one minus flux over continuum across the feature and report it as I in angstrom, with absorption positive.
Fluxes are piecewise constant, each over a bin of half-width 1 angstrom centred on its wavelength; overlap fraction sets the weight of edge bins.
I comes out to 0.8 angstrom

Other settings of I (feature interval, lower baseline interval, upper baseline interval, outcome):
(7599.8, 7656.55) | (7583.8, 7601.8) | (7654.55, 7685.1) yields 0.8 angstrom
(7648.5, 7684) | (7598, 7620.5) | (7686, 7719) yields -0.3 angstrom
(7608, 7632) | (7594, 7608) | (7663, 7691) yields -0.3 angstrom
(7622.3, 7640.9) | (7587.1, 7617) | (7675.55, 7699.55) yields 0.9 angstrom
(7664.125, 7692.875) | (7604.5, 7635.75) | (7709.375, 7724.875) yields -0.6 angstrom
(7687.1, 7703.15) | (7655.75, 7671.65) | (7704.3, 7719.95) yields -0.3 angstrom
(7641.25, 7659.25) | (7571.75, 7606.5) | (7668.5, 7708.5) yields 0.0 angstrom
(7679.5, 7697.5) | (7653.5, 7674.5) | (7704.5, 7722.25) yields -0.4 angstrom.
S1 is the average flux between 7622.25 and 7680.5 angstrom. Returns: 4.42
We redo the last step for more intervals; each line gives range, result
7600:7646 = 4.42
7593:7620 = 4.52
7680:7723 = 4.42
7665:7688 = 4.5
